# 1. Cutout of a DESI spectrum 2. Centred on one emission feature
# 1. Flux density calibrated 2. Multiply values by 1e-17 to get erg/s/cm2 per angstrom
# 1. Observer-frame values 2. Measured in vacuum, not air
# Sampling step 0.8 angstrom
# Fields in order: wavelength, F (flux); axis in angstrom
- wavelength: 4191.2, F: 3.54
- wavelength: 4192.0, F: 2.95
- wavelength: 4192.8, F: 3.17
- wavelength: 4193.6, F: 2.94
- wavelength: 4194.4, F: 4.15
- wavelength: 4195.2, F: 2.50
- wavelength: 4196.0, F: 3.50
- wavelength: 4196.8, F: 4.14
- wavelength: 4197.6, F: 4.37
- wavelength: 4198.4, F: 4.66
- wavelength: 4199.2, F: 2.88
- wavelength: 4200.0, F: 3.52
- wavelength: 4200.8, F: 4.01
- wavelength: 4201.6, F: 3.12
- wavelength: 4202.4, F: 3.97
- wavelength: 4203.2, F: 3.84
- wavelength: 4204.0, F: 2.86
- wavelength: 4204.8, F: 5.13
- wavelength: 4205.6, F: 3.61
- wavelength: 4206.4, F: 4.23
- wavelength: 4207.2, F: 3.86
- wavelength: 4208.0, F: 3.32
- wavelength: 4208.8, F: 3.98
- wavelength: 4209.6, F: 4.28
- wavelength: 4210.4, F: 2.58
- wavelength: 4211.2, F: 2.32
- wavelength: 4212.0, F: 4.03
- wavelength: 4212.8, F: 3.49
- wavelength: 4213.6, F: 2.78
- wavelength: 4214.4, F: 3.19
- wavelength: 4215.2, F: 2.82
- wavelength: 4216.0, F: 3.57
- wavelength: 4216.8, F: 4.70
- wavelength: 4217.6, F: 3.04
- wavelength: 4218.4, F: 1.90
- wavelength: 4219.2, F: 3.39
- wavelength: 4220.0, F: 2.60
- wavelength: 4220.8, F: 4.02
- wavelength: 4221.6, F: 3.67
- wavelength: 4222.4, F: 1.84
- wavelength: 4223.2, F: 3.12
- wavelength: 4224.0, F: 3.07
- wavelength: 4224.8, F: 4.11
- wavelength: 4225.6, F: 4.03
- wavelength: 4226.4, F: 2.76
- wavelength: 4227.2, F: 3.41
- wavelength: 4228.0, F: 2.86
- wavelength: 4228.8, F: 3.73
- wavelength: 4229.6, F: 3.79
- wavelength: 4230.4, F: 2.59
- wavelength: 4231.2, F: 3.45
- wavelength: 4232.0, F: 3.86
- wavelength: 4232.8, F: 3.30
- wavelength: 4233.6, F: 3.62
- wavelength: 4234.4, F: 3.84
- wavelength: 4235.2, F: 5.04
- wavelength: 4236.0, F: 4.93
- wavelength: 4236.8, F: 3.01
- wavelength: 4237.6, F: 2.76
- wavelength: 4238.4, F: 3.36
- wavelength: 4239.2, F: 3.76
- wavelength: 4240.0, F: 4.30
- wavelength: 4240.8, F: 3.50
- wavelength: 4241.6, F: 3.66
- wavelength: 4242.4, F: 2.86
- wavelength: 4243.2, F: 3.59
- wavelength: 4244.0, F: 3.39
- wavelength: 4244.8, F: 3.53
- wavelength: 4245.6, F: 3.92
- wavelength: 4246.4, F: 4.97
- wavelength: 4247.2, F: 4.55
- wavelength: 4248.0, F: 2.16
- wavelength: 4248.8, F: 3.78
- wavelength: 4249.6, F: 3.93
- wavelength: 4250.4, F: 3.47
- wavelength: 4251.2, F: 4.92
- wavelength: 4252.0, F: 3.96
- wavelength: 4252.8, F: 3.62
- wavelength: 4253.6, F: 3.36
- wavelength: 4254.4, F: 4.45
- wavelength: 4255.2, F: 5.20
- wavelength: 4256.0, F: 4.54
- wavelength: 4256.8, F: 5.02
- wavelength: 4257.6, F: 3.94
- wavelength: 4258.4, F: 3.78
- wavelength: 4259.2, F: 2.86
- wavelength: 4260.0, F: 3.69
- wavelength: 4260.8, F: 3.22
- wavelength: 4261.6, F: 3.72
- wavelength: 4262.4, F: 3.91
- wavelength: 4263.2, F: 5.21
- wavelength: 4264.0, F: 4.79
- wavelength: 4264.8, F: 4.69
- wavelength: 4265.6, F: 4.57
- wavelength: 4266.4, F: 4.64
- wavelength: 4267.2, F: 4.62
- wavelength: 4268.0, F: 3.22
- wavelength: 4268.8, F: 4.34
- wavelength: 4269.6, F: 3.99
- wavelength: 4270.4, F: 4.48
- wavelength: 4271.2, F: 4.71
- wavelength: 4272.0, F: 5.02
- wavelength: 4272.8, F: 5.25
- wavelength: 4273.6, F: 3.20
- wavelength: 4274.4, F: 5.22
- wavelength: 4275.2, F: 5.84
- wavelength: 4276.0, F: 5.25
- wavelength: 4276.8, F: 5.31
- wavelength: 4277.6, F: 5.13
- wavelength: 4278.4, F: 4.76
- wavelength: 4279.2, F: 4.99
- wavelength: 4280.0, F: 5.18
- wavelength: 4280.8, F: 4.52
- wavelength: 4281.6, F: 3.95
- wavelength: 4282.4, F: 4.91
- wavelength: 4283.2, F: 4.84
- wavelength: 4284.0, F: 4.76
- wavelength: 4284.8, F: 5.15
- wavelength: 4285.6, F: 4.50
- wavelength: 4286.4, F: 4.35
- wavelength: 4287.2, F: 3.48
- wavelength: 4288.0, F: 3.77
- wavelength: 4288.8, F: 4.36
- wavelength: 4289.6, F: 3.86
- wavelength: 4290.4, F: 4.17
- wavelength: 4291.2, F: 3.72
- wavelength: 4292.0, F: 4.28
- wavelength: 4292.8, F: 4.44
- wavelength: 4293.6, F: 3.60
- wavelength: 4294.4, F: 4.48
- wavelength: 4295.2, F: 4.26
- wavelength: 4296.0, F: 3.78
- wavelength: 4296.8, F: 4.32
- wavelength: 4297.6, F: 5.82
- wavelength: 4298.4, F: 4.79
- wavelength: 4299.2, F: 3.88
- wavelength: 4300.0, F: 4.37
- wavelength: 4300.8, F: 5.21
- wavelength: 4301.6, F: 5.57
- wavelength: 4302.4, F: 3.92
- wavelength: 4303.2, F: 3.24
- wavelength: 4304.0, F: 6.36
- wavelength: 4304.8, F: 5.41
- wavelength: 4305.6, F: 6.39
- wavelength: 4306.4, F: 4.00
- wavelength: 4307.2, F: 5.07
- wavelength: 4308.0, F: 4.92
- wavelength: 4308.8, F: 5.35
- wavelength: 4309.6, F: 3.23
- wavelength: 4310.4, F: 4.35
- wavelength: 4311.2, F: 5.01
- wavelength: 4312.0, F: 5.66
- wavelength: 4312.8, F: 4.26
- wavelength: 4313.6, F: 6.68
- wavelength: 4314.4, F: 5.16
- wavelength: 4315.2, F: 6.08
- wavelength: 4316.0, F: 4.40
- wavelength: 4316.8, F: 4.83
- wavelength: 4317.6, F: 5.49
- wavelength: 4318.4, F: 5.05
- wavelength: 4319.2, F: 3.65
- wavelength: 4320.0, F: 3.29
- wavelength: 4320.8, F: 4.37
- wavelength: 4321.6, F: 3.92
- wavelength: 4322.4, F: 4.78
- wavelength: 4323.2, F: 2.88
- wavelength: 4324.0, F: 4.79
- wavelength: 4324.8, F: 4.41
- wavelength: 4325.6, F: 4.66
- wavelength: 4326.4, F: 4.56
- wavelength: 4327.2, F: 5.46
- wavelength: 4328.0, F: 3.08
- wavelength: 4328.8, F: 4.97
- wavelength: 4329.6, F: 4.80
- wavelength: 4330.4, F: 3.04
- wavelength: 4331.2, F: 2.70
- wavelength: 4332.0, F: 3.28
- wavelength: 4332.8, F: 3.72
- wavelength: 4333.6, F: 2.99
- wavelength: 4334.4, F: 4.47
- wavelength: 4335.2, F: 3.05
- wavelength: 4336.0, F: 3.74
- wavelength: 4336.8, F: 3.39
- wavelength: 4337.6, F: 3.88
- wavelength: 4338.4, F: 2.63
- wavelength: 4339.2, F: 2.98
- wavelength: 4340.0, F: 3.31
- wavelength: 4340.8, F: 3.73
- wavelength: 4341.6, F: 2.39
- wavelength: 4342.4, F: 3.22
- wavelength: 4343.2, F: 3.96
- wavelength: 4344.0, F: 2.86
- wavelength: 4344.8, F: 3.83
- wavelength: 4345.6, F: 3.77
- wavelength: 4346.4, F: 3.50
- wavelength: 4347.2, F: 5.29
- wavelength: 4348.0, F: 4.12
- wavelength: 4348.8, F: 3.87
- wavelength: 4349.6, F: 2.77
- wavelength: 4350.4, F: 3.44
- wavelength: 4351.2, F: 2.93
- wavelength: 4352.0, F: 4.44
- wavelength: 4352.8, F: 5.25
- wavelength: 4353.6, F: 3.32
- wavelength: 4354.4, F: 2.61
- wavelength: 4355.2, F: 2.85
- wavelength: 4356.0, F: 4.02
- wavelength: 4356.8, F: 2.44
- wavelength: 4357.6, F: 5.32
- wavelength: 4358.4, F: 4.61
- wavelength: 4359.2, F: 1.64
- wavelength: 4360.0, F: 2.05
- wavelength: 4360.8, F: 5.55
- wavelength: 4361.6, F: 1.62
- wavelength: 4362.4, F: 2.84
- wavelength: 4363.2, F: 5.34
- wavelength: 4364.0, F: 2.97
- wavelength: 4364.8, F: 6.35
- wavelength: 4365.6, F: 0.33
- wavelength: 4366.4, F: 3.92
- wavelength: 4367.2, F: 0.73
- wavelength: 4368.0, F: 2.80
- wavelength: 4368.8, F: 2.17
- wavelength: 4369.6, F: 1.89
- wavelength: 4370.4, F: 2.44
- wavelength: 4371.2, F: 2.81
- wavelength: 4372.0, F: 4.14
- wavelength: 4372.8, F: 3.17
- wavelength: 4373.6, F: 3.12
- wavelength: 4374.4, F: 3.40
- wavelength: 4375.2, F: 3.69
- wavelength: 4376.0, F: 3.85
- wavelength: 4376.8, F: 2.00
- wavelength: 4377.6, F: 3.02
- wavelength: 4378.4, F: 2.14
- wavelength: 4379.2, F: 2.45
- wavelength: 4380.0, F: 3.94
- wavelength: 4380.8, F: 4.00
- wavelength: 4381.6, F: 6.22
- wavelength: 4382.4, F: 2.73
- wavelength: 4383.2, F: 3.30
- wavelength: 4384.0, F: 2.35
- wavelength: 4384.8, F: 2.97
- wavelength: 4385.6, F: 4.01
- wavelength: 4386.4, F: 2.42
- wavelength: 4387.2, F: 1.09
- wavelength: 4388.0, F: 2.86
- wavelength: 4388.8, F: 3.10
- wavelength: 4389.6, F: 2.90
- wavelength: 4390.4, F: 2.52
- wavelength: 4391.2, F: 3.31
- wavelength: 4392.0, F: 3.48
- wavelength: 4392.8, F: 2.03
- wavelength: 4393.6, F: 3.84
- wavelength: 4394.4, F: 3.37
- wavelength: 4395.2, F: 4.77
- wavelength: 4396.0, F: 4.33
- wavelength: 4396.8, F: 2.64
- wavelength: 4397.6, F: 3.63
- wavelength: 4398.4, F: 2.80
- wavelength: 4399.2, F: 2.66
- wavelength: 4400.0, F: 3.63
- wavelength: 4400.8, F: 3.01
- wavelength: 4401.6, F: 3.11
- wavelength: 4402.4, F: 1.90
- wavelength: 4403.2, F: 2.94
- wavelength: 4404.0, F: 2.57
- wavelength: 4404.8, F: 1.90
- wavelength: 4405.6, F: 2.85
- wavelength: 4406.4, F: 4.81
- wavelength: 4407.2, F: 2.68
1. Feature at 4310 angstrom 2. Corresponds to C III]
